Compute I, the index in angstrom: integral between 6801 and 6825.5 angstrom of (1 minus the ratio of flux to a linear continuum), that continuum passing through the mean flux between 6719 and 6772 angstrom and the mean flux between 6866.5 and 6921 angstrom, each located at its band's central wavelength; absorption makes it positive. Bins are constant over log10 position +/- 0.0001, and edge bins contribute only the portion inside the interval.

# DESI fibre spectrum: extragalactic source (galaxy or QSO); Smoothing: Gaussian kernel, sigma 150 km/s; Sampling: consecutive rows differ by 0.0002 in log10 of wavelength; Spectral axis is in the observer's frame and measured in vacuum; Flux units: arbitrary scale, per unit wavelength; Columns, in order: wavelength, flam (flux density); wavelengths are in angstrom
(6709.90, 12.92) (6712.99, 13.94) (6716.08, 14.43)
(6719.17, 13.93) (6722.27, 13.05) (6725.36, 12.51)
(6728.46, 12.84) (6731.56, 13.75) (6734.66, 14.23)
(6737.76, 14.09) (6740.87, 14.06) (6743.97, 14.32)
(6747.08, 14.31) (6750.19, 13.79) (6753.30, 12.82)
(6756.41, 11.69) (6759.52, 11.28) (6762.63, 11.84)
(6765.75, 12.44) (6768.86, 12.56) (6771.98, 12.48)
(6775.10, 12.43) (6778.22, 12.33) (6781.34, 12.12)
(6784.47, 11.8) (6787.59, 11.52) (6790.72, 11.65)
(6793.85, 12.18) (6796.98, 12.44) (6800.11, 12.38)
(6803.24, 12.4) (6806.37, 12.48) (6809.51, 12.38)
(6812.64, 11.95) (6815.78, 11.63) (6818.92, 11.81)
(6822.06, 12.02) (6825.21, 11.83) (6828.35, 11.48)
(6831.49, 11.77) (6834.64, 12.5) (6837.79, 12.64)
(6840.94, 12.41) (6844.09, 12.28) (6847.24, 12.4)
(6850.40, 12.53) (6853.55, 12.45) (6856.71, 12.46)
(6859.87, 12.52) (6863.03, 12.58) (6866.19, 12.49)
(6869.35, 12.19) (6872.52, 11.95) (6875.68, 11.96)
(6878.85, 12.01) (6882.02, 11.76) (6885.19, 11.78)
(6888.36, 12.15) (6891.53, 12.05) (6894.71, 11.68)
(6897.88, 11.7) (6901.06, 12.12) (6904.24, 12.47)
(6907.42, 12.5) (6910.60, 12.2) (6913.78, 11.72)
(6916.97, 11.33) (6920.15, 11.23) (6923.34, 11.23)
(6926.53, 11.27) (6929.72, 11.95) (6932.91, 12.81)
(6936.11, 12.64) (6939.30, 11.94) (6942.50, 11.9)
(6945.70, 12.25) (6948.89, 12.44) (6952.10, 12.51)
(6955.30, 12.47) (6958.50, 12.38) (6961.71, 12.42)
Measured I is 1.0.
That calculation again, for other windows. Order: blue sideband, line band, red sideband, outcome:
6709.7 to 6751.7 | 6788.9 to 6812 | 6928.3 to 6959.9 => 1.80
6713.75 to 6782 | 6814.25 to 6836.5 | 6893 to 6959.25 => 1.32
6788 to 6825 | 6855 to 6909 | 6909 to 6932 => -1.72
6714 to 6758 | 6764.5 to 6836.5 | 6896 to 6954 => 5.09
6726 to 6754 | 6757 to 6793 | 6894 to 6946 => 3.73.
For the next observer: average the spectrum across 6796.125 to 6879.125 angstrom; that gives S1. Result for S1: 12.2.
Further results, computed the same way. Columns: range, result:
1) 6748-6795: 12.2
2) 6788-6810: 12.2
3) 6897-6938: 11.9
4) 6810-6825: 11.9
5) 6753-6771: 12.1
